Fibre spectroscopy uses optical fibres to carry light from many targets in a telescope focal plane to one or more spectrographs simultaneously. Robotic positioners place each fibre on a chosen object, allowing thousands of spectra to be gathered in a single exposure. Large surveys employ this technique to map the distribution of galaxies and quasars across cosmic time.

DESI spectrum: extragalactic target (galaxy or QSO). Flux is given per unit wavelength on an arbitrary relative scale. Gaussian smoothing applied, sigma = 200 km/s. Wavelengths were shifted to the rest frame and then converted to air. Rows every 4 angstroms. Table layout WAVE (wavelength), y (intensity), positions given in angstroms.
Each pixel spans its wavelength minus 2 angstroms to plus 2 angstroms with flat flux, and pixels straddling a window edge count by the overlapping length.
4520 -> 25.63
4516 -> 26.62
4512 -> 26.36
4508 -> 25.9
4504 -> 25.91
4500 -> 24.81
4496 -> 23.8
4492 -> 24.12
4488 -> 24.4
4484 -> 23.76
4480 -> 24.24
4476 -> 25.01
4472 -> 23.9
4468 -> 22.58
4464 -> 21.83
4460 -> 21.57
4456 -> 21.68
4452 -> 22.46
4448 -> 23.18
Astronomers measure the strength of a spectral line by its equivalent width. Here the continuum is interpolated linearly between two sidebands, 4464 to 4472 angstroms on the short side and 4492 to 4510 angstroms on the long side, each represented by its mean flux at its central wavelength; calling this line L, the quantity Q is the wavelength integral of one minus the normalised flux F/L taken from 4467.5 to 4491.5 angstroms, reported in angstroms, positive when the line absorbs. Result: -0.6 angstroms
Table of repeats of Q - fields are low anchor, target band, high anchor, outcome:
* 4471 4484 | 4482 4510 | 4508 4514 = 0.8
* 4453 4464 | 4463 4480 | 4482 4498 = -0.6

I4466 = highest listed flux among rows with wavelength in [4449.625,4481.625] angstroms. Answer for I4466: 25.01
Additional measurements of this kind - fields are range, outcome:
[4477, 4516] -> 26.62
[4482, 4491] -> 24.4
